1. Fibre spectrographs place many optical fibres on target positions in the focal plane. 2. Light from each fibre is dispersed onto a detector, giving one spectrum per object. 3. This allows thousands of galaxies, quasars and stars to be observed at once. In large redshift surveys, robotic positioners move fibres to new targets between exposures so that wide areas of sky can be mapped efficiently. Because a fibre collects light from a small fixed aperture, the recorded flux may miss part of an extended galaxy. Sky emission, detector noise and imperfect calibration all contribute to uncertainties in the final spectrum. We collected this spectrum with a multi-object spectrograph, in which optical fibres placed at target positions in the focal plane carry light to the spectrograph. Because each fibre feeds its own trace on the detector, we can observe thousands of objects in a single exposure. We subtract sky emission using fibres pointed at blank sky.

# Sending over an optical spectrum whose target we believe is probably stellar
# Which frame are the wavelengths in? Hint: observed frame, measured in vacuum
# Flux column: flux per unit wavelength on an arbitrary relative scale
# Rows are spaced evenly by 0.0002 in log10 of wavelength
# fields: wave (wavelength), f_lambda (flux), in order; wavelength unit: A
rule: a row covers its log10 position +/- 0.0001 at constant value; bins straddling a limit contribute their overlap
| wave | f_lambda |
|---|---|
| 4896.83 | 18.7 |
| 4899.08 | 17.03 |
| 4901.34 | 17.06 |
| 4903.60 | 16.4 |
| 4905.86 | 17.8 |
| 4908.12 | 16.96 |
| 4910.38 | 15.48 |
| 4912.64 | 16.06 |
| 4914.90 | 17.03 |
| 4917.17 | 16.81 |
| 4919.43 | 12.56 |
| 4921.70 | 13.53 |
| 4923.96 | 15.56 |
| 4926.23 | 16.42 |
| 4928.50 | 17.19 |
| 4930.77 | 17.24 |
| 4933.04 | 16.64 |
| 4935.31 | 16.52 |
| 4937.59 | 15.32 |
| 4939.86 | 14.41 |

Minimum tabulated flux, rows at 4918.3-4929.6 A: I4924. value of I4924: 12.56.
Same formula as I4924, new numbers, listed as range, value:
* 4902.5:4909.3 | 16.4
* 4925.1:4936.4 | 16.42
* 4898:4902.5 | 17.03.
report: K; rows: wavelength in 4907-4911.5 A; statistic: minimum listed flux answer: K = 15.48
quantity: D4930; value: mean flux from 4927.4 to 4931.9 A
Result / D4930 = 17.2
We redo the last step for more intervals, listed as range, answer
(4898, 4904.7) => 16.8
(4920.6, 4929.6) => 15.7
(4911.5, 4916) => 16.6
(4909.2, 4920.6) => 15.6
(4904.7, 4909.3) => 17.4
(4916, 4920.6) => 14.7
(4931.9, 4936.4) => 16.6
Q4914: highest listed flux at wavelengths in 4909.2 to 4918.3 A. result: 17.03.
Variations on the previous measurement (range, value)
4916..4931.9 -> 17.24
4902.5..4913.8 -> 17.8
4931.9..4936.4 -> 16.64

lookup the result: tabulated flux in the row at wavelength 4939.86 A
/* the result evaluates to 14.41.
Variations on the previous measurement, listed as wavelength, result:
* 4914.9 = 17.03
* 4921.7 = 13.53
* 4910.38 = 15.48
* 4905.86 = 17.8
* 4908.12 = 16.96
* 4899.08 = 17.03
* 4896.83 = 18.7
